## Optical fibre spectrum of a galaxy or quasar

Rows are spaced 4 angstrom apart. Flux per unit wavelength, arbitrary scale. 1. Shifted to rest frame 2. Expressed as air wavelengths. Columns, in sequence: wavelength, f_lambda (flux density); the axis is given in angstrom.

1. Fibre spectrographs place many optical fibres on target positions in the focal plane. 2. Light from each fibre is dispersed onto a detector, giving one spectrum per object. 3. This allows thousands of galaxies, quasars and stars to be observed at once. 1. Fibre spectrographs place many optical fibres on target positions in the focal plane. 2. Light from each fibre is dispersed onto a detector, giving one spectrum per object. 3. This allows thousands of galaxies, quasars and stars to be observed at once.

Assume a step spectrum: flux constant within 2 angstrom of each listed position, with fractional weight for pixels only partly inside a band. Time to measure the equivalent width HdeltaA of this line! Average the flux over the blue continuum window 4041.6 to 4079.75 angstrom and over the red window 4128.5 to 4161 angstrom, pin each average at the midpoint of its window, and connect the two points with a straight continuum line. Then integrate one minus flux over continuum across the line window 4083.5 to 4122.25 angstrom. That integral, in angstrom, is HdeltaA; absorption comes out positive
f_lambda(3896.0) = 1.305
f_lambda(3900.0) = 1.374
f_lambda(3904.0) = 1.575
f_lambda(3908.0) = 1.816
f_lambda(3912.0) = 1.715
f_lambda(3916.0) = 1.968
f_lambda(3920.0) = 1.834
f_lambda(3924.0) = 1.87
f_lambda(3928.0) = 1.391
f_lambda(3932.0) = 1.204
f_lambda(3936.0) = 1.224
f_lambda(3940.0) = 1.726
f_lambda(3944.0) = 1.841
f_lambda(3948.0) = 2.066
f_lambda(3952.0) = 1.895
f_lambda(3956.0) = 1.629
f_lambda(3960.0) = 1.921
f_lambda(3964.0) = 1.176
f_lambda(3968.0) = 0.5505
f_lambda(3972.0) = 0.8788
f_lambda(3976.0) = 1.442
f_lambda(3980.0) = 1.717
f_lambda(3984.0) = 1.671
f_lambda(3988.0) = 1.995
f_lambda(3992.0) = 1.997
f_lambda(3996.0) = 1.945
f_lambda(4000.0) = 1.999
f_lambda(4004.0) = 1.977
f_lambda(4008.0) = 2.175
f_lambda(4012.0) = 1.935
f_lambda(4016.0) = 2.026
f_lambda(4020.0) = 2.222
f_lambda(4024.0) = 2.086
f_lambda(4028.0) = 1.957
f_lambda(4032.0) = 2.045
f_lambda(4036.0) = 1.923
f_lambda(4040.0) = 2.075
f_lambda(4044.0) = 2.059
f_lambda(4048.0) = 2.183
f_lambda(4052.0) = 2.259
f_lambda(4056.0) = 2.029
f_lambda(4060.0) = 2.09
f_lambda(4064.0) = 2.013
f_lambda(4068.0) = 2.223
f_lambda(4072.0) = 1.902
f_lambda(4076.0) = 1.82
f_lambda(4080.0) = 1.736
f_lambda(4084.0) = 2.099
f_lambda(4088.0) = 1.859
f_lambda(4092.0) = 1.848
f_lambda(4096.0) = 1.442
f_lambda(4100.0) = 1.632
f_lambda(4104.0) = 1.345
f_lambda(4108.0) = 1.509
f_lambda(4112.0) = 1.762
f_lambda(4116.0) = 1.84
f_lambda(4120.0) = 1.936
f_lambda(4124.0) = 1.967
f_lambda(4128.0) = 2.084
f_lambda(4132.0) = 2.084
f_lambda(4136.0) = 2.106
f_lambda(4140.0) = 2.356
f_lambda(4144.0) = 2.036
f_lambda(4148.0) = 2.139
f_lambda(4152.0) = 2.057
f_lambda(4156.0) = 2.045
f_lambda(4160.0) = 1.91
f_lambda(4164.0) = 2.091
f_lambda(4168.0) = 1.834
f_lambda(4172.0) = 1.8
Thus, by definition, 6.71 angstrom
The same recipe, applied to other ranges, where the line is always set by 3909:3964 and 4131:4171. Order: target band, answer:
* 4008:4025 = -2.29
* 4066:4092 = 0.05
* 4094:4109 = 3.76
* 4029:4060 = -3.29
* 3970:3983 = 2.91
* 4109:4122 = 1.16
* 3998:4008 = -1.19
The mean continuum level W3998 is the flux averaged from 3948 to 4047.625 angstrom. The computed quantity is 1.82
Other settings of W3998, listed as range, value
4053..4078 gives 2.02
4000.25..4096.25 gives 2.01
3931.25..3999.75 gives 1.6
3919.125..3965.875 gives 1.64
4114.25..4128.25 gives 1.94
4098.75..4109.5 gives 1.49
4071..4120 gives 1.74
